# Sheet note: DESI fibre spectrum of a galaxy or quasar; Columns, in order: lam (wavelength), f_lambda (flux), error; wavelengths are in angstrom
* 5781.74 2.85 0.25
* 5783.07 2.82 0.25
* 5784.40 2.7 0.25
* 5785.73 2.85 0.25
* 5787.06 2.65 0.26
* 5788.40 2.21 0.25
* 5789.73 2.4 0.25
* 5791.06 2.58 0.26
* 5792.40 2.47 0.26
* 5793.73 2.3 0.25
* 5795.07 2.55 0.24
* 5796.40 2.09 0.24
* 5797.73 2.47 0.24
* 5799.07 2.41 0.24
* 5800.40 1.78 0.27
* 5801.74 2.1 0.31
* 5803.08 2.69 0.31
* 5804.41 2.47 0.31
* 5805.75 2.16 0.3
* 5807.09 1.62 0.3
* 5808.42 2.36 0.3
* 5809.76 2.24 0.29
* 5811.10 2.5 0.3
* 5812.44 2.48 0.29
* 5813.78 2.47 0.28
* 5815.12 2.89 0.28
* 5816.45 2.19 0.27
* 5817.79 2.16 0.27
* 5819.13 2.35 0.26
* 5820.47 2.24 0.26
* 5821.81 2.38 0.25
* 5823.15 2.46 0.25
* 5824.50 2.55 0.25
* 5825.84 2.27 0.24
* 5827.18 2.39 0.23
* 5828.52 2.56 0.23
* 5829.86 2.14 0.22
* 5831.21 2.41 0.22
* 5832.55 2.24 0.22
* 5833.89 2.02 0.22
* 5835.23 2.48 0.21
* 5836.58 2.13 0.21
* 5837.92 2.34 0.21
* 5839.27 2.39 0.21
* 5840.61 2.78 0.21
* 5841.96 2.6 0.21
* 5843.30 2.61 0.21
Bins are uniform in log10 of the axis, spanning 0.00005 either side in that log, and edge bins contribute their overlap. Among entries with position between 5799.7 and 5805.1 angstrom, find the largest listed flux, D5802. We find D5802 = 2.69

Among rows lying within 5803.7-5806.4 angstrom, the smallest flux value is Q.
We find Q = 2.16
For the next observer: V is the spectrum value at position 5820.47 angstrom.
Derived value 2.24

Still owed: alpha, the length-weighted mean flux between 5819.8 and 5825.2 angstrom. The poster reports 2.4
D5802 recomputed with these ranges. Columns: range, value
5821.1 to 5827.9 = 2.55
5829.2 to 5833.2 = 2.41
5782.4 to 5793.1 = 2.85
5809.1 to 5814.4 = 2.5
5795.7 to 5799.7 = 2.47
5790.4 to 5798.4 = 2.58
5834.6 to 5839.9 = 2.48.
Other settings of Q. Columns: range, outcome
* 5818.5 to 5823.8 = 2.24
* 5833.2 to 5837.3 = 2.02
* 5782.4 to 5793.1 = 2.21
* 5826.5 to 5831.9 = 2.14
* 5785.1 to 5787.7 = 2.65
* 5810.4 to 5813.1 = 2.48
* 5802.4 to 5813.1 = 1.62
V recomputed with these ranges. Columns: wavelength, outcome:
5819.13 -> 2.35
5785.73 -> 2.85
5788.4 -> 2.21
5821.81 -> 2.38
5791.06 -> 2.58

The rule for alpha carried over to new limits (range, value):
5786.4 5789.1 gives 2.43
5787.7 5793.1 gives 2.41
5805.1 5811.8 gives 2.18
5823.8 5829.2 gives 2.44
